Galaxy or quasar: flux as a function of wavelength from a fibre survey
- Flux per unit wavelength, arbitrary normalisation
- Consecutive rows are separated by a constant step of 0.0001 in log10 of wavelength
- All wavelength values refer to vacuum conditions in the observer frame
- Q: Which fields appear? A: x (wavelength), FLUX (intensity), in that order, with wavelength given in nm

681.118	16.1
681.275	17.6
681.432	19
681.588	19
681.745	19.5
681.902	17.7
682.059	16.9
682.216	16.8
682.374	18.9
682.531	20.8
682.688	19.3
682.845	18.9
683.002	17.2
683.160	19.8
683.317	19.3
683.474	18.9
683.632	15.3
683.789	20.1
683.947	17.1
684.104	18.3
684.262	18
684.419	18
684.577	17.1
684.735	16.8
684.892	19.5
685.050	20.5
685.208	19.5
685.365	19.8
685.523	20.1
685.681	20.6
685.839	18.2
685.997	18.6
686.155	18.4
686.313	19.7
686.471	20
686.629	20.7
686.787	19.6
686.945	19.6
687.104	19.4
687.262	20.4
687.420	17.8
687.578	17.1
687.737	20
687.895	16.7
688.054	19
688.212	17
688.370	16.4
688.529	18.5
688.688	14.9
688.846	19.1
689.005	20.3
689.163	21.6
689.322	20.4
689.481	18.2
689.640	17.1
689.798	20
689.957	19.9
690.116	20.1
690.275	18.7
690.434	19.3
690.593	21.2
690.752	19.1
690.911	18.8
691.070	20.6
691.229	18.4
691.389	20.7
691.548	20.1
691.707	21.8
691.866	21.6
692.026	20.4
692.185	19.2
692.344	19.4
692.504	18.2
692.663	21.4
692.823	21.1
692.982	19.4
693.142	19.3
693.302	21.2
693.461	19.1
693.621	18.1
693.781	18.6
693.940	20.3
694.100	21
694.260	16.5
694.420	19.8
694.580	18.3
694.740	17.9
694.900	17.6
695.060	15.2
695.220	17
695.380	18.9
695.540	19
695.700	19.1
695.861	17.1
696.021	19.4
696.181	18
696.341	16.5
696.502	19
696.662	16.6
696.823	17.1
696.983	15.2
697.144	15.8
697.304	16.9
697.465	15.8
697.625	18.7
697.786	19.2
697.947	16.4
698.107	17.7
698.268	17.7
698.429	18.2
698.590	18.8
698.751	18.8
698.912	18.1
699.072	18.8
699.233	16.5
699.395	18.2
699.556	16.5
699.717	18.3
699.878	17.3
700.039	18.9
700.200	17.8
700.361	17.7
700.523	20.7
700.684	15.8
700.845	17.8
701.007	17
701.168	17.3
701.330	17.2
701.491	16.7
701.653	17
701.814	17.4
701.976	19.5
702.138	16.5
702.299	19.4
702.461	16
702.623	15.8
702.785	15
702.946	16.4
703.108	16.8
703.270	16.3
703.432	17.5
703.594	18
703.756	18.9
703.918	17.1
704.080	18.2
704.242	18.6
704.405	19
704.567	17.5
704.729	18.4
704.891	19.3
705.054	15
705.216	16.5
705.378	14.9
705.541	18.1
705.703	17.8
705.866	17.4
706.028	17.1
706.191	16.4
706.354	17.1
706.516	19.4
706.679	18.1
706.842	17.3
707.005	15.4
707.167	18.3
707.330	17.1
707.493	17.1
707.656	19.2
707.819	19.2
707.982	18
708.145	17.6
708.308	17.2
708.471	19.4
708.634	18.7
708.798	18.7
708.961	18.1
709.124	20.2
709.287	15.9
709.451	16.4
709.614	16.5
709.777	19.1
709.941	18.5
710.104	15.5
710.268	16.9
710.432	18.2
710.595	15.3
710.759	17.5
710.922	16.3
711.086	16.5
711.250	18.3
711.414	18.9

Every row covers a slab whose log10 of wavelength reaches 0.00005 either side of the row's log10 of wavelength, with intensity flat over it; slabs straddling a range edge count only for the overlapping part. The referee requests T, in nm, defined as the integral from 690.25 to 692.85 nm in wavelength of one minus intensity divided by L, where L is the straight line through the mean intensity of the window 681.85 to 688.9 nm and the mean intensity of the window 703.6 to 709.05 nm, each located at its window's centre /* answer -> -0.24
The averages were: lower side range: 18.6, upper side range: 17.8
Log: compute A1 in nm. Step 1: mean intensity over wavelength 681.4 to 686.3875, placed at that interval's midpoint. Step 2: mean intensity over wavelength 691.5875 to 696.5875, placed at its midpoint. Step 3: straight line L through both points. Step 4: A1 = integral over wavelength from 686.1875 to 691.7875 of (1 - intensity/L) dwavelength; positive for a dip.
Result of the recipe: -0.11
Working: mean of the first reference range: 18.7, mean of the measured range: 19.2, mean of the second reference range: 19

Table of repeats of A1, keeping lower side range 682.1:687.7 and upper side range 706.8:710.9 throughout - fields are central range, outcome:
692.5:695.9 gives -0.09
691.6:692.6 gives -0.09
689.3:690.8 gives -0.06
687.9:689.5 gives 0.02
